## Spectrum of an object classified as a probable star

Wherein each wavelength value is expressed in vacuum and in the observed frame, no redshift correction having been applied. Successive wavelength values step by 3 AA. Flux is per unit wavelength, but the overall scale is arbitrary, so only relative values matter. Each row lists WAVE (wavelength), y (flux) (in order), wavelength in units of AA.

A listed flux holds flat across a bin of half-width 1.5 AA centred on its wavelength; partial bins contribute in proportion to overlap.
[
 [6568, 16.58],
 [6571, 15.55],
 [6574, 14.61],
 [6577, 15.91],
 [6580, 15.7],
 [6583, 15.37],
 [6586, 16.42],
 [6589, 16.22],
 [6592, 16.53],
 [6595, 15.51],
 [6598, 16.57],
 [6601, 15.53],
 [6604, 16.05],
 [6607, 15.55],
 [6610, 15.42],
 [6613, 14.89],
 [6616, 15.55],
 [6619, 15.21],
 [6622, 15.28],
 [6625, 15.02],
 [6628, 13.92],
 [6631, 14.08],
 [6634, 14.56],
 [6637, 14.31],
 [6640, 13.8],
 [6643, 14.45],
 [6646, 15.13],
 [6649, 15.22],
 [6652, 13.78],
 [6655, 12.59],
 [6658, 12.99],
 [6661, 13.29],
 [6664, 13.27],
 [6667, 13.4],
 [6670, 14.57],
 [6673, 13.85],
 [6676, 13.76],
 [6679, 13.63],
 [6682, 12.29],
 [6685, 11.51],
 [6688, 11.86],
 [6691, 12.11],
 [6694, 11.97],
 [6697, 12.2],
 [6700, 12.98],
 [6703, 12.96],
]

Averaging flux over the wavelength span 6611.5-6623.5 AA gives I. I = 15.2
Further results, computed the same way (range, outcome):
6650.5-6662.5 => 13.2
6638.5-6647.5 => 14.5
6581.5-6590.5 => 16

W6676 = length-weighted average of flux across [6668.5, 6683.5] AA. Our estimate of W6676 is 13.6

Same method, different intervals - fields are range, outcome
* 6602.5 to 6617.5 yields 15.5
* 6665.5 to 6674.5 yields 13.9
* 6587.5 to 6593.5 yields 16.4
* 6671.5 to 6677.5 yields 13.8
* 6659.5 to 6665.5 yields 13.3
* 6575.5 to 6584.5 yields 15.7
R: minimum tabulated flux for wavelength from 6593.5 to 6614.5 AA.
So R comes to 14.89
